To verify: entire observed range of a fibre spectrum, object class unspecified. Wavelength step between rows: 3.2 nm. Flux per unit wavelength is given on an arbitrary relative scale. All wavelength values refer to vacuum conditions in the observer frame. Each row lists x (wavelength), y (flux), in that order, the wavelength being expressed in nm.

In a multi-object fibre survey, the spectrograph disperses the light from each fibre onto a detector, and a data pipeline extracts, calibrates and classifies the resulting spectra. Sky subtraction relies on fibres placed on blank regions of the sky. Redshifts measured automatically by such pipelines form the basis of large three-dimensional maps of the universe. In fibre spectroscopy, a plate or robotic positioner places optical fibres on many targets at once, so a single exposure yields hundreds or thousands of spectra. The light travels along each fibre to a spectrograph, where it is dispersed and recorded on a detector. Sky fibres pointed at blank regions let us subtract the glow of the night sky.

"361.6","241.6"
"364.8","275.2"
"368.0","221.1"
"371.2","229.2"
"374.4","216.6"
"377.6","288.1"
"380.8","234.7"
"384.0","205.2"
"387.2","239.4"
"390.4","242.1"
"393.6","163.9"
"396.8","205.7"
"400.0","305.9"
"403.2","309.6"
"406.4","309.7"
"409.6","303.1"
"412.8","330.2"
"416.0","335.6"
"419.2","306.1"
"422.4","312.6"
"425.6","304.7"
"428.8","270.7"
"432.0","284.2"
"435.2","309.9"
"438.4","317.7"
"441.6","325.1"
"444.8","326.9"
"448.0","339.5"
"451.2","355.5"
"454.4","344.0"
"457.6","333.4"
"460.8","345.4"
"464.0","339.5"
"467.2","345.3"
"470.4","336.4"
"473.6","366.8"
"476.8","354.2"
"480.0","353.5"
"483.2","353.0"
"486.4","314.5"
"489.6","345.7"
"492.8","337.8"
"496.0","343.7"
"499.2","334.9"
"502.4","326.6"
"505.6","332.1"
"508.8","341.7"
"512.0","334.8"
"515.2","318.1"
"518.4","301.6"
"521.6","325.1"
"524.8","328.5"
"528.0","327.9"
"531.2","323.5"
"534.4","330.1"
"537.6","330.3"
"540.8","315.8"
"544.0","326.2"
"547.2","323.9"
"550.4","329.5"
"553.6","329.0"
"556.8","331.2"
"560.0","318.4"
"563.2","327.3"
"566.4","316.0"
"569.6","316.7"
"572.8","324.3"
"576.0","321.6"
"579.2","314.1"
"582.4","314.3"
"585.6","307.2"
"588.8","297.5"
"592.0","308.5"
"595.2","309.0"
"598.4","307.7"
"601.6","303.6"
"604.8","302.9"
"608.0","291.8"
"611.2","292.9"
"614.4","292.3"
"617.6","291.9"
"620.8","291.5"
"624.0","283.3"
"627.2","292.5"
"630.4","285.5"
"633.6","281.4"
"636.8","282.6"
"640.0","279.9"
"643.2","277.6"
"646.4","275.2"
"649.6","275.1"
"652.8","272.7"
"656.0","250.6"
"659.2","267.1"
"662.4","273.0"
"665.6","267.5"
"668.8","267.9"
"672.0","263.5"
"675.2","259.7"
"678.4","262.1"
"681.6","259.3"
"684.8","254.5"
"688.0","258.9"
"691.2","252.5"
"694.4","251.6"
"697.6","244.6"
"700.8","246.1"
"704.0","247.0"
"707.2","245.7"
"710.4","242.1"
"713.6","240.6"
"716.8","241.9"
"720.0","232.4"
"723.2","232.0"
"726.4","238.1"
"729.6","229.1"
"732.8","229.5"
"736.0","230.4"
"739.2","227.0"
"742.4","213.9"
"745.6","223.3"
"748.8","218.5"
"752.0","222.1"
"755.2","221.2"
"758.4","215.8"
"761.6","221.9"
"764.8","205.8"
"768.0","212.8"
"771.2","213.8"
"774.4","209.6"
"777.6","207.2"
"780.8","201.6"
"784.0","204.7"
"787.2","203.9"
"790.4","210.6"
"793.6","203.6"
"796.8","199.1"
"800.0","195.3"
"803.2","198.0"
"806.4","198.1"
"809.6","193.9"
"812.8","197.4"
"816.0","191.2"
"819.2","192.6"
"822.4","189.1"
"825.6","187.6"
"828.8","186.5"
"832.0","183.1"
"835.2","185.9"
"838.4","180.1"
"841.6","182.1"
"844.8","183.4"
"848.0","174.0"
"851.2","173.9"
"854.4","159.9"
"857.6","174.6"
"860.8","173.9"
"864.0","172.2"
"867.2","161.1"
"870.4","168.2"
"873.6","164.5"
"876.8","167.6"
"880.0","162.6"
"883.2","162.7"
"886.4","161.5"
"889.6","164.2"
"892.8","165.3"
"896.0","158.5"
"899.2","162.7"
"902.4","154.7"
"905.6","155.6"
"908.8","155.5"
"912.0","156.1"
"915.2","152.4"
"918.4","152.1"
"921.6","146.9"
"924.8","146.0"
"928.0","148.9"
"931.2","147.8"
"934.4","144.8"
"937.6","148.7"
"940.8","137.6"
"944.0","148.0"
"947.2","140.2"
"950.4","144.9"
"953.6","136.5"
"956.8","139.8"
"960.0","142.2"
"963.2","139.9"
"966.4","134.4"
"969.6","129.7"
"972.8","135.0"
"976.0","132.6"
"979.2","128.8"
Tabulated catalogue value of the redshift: 0.00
